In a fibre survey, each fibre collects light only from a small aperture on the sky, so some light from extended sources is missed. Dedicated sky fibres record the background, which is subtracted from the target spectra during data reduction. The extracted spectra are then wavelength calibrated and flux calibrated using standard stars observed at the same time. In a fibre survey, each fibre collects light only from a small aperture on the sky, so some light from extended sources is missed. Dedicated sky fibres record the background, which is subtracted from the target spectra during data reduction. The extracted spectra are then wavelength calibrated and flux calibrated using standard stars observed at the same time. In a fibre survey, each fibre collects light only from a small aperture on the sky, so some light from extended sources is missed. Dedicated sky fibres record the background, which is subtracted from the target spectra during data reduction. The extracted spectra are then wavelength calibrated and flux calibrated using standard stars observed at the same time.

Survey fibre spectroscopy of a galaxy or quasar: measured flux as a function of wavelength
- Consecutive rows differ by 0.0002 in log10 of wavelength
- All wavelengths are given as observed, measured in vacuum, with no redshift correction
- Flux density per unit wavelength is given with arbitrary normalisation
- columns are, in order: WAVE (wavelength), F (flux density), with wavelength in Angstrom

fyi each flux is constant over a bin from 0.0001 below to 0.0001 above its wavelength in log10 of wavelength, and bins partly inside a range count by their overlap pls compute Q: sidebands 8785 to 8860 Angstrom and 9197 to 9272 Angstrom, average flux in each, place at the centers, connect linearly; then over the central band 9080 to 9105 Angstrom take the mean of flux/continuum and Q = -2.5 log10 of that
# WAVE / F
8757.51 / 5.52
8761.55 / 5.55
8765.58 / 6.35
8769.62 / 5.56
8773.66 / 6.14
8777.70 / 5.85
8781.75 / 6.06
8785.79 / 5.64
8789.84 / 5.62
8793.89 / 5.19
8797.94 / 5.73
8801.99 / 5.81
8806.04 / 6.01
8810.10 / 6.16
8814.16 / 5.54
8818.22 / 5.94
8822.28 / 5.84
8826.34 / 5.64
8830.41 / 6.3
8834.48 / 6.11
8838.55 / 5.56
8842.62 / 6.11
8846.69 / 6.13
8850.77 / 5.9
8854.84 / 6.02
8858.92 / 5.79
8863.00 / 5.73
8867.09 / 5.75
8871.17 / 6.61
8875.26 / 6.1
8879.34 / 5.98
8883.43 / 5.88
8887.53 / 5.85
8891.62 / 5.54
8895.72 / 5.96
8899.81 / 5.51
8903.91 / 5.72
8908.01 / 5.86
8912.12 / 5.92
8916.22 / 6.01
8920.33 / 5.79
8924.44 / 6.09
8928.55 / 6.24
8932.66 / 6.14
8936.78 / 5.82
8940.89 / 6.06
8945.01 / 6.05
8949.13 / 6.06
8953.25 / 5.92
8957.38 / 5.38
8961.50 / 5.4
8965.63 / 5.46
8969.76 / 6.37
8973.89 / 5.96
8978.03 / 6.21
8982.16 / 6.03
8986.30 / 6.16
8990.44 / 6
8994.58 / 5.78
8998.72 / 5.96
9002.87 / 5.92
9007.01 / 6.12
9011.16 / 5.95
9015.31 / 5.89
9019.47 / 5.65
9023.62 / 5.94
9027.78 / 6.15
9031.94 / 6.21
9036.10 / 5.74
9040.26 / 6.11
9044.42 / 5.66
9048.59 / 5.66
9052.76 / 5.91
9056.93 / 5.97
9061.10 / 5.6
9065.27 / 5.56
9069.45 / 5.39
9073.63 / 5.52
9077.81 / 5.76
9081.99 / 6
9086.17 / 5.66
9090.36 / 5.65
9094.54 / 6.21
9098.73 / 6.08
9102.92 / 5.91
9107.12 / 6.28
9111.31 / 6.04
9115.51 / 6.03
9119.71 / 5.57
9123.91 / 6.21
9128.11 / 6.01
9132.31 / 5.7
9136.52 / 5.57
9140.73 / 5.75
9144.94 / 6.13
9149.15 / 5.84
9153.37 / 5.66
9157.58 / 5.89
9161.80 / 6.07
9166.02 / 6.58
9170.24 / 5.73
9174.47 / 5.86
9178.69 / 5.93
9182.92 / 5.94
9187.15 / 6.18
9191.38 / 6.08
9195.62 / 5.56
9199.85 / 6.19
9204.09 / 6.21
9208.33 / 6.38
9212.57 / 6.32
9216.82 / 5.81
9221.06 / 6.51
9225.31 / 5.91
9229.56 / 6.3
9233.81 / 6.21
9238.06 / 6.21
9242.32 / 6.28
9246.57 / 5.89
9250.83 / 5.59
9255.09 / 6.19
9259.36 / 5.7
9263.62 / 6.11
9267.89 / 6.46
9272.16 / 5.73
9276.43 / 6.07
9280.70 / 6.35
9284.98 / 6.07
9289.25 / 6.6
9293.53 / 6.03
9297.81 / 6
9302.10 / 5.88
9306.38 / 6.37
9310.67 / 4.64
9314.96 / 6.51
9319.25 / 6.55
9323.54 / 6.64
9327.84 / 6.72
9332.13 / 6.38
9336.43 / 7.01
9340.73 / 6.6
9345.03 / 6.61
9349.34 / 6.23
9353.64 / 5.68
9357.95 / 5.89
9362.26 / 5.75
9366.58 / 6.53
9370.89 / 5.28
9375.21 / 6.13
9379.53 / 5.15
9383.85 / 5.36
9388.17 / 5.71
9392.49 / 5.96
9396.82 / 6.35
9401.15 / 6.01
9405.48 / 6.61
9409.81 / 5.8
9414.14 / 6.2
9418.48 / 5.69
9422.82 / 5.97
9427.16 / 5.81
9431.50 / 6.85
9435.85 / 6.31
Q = 0.02 mag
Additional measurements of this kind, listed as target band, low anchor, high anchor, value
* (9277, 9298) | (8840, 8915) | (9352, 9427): -0.06 mag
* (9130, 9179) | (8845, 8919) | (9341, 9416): 0.01 mag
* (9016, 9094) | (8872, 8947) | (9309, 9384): 0.04 mag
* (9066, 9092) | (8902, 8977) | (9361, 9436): 0.05 mag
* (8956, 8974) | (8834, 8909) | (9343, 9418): 0.04 mag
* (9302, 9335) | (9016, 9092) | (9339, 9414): -0.05 mag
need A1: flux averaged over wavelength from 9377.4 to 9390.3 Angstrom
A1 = 5.41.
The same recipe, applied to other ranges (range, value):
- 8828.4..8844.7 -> 6.02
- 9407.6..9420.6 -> 5.9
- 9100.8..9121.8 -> 5.96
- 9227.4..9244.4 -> 6.25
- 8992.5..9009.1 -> 5.95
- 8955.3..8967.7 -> 5.41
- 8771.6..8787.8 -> 5.92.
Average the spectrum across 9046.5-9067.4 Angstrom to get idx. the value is 5.74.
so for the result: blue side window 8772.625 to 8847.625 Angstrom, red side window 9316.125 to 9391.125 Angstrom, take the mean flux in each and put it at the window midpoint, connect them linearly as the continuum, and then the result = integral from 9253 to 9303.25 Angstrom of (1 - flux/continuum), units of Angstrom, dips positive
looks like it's -0.07 Angstrom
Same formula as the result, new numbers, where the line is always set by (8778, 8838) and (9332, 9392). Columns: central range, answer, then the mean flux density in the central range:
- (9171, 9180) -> 0.1 Angstrom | 5.87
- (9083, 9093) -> 0.3 Angstrom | 5.73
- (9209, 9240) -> -1.2 Angstrom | 6.19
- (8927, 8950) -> -0.8 Angstrom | 6.06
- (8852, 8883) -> -0.8 Angstrom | 5.99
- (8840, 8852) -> -0.4 Angstrom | 6.03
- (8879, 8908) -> 0.4 Angstrom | 5.77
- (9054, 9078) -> 1.1 Angstrom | 5.63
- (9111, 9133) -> 0.0 Angstrom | 5.93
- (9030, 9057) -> 0.1 Angstrom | 5.89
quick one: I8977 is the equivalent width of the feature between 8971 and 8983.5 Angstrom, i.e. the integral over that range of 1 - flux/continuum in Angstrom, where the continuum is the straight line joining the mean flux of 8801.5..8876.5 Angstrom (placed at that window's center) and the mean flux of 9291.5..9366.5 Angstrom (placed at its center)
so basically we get -0.1 Angstrom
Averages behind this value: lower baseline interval 5.95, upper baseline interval 6.21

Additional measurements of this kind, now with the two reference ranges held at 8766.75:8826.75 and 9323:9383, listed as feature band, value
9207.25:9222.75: -0.4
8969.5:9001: -0.7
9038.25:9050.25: 0.3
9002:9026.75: 0.1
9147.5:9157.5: 0.4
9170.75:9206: 0.4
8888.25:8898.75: 0.2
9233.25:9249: -0.1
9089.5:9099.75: 0.0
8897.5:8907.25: 0.3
